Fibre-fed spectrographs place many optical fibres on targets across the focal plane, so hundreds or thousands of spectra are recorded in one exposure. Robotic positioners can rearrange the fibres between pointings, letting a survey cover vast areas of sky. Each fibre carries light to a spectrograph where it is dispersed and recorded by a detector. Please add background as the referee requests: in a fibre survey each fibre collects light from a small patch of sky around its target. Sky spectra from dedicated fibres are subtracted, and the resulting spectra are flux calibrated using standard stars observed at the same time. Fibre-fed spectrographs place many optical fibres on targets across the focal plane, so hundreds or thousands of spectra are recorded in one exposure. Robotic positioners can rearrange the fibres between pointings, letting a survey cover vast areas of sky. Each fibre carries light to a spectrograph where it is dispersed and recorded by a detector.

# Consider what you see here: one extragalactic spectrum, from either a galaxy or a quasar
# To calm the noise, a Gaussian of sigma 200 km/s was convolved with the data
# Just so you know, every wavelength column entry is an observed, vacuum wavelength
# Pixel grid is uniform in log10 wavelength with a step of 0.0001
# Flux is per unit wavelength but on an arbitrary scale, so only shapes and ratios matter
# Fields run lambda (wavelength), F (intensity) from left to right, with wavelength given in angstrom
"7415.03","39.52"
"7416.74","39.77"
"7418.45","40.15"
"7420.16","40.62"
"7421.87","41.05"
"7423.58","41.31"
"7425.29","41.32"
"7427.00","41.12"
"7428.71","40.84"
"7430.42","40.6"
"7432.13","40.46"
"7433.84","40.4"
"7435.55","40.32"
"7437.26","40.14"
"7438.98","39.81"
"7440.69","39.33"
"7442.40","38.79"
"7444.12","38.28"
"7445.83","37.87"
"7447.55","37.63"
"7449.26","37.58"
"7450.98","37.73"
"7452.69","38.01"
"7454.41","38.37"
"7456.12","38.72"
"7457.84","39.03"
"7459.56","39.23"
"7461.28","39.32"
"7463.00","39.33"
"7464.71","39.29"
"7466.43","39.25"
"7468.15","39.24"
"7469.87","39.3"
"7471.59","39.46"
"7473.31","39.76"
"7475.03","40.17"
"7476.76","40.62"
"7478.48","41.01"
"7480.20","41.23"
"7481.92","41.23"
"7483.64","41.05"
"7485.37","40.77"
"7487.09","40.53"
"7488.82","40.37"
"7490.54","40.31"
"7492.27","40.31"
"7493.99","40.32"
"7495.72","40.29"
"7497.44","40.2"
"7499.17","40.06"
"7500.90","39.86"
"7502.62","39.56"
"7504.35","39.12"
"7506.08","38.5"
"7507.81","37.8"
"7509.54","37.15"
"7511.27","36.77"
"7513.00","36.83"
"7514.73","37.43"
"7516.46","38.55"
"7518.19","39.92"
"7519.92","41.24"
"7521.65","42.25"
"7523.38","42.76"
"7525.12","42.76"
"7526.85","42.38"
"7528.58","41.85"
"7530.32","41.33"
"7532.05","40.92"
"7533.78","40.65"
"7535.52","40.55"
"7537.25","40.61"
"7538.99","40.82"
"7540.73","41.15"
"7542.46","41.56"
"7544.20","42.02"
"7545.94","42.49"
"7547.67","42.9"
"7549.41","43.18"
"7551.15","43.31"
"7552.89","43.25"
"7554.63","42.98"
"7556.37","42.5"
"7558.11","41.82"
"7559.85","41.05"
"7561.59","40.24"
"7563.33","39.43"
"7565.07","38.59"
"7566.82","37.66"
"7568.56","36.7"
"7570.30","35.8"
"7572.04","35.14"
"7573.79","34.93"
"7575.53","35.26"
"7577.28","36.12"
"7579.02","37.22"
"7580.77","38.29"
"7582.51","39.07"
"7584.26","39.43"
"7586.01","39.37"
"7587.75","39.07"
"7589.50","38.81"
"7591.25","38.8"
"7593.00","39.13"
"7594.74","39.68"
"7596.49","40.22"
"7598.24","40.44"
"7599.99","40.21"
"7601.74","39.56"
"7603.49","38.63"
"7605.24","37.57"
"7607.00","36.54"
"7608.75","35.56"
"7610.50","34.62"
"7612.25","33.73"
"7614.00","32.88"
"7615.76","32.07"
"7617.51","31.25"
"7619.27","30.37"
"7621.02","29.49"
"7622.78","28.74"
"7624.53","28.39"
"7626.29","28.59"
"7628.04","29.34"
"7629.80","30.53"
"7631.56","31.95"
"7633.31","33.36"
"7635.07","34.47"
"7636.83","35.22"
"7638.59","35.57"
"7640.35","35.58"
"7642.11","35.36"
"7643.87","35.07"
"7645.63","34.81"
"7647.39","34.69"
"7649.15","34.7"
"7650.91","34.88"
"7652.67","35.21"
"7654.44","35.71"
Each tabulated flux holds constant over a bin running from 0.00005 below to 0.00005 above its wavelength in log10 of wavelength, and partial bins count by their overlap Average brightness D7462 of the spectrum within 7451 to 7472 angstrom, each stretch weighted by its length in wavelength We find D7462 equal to 39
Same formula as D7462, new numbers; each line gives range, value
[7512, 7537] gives 40.7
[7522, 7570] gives 41.3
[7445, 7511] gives 39.4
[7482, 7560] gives 40.7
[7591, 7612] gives 38.3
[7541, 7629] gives 37.5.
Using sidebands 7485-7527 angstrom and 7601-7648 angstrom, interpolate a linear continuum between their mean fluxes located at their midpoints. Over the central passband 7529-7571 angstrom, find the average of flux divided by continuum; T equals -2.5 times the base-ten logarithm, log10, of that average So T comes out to -0.097 mag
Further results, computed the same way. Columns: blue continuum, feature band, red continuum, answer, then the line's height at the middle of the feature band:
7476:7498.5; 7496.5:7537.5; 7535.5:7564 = 0.03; 41.2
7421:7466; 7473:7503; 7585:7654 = -0.06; 38.3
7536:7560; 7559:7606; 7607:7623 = -0.04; 37.1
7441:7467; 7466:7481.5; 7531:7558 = -0.02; 39.3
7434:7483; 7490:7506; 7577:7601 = -0.02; 39.2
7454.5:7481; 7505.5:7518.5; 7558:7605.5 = 0.04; 39.2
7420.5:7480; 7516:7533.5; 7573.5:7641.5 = -0.11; 37.6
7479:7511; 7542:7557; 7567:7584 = -0.14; 37.7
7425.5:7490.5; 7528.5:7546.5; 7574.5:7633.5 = -0.11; 37.4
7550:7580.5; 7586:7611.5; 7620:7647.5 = -0.08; 35.8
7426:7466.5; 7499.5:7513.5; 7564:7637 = -0.01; 37.8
